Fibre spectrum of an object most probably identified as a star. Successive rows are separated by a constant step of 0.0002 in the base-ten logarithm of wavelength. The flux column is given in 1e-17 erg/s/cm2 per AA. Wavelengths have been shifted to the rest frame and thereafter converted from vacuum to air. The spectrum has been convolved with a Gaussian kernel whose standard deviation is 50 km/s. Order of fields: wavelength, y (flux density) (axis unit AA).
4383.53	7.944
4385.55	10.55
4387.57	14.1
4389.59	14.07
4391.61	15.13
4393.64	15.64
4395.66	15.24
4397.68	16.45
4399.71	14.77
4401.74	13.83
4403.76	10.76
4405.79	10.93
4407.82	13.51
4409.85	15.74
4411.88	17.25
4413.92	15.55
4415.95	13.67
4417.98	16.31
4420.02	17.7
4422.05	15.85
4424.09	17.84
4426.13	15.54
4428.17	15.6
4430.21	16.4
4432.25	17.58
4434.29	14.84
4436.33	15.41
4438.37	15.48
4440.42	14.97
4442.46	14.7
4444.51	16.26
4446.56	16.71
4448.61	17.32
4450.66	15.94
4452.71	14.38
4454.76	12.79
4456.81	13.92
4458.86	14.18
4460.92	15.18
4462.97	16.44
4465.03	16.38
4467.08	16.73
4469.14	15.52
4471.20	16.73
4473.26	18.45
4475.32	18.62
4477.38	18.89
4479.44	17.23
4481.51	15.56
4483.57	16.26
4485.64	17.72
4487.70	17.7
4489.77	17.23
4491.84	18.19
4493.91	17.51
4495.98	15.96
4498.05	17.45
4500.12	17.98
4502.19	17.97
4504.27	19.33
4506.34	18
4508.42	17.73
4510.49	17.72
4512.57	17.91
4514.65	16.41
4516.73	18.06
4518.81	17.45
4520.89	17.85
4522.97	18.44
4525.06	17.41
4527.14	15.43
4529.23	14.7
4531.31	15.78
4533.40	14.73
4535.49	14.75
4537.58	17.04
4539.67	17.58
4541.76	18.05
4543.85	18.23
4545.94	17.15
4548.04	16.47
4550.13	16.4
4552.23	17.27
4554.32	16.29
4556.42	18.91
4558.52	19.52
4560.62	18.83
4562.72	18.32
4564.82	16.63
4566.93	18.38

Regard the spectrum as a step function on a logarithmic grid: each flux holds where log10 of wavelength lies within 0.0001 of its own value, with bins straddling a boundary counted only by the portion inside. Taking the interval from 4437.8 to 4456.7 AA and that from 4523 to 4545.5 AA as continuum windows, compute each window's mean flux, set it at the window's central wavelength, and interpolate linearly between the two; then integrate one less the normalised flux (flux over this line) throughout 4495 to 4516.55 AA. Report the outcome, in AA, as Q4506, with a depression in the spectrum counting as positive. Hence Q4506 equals -2.1 AA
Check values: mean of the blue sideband 15.3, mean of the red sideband 16.5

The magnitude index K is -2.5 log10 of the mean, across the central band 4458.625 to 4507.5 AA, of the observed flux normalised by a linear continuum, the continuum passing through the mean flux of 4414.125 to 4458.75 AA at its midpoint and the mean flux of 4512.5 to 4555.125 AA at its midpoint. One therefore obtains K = -0.06 mag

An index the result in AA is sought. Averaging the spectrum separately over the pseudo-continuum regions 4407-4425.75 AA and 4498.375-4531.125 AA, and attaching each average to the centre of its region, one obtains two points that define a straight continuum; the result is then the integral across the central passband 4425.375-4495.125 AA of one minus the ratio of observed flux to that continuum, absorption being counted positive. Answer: 1.6 AA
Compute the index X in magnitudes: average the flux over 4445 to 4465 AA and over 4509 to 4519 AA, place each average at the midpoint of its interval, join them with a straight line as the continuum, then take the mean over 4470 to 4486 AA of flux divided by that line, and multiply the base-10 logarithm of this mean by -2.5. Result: -0.08 mag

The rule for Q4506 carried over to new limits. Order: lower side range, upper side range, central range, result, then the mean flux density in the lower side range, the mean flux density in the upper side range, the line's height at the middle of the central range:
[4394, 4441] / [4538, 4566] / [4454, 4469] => 0.85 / 15.3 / 17.7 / 16.1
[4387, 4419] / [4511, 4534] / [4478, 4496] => -1.12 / 14.6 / 16.8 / 16.1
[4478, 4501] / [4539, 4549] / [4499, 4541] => 0.58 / 17.2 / 17.5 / 17.4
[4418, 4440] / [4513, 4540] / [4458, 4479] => -0.51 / 16.2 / 16.6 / 16.4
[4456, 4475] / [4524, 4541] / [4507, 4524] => -1.82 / 16.1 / 16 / 16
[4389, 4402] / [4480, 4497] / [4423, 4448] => -0.06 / 15.1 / 17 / 15.9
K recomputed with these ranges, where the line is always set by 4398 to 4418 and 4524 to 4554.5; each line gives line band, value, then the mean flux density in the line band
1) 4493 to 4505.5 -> -0.12 mag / 17.7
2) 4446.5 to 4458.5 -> 0.00 mag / 15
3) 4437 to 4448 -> -0.06 mag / 15.7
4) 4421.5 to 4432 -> -0.13 mag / 16.4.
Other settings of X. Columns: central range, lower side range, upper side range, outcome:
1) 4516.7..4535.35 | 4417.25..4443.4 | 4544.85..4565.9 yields 0.05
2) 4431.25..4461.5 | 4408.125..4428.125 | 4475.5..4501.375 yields 0.09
